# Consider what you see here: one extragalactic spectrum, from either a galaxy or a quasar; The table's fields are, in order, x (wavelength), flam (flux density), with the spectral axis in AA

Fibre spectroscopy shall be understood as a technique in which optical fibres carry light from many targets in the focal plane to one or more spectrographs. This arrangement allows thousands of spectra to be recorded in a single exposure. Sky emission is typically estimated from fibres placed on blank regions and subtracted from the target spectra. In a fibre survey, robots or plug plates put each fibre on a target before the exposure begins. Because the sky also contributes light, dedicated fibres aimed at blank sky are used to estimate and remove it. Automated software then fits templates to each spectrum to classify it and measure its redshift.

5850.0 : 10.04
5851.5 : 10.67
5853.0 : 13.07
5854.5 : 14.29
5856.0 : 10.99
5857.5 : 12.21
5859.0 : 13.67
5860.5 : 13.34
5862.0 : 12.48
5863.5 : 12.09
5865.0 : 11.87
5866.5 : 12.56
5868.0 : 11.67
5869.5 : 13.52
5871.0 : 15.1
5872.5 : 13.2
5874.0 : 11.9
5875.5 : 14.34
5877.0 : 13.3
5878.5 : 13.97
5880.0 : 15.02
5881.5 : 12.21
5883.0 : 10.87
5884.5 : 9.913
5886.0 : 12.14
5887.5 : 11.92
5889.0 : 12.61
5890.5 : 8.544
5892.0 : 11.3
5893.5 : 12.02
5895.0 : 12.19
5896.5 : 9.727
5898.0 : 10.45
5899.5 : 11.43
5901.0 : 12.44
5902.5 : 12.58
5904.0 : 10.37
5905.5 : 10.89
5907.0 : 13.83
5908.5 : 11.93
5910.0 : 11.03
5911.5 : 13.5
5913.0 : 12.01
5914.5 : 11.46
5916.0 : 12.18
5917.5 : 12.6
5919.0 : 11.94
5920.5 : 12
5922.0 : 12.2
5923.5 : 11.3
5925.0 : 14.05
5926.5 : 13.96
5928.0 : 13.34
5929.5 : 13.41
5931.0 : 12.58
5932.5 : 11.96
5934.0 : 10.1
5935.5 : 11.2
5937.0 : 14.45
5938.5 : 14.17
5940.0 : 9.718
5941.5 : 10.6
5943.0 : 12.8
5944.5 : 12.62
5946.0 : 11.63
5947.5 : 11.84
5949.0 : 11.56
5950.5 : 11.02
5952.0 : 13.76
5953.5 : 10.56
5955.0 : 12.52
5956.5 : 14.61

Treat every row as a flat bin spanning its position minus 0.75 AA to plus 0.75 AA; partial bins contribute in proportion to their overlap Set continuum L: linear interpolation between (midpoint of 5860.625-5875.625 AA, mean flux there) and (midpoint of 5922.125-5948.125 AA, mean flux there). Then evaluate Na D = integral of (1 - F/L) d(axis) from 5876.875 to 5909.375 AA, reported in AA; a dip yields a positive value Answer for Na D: 2.25 AA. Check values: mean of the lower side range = 12.8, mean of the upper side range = 12.3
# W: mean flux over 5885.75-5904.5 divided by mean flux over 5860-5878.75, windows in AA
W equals 0.9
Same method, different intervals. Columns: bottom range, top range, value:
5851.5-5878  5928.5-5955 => 0.93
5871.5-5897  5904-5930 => 1.02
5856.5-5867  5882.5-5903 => 0.90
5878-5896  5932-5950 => 1.00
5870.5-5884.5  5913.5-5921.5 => 0.92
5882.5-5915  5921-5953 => 1.07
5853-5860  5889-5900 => 0.85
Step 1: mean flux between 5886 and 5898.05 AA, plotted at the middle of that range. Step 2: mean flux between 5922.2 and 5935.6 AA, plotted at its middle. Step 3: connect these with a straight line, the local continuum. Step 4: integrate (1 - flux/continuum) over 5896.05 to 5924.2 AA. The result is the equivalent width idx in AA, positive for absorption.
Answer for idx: 0.1 AA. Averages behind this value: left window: 11.2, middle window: 11.8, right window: 12.5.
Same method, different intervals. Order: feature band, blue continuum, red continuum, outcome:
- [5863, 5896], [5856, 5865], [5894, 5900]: -1.77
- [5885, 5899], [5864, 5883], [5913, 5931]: 1.86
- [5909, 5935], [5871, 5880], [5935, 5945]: 0.63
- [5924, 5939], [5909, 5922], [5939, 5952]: -1.28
